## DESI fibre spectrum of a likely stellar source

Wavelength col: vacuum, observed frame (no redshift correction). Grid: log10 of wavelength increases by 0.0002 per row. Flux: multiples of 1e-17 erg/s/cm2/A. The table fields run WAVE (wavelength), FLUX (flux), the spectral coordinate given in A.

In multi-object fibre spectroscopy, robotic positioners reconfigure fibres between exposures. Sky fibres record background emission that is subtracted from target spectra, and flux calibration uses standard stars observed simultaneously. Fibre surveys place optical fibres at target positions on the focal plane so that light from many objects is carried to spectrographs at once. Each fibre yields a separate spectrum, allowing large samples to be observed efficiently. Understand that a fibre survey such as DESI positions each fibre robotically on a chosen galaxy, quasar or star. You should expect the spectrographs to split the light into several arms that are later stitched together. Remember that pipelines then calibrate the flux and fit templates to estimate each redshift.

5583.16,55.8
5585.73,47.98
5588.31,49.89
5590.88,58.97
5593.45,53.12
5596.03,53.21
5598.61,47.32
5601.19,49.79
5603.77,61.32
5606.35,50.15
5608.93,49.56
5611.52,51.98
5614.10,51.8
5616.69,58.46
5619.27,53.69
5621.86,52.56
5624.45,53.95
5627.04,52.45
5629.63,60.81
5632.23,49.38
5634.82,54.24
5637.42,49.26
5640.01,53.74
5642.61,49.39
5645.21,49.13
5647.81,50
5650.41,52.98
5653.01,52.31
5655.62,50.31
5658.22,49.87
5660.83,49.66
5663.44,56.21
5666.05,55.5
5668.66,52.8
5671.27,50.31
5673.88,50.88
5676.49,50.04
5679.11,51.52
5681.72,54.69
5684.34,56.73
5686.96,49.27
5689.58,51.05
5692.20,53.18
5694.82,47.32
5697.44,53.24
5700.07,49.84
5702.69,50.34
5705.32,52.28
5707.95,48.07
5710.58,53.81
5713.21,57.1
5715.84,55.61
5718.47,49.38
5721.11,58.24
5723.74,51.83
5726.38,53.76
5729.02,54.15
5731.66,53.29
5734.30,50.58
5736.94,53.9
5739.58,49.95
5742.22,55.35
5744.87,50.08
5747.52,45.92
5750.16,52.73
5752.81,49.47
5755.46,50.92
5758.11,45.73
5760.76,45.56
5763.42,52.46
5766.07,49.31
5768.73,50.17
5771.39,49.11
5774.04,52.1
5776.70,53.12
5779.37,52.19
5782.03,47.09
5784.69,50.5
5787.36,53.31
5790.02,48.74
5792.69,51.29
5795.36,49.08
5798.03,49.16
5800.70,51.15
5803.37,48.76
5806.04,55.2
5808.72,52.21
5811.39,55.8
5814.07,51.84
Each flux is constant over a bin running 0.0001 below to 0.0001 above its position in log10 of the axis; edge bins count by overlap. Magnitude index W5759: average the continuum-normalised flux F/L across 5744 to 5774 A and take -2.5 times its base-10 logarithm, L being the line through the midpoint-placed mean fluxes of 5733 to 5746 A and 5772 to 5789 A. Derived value 0.05 mag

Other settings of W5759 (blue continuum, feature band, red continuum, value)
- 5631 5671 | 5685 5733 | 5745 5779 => -0.04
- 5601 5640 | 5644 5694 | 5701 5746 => 0.03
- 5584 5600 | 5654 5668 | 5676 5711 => -0.01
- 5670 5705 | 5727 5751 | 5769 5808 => -0.01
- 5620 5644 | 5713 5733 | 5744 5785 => -0.07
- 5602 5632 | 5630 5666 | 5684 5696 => 0.02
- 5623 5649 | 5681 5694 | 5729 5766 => -0.03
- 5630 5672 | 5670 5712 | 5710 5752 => 0.02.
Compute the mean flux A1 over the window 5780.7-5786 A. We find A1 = 48.8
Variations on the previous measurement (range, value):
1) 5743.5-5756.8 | 49.8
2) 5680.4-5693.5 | 53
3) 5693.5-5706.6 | 50.6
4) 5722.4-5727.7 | 52.8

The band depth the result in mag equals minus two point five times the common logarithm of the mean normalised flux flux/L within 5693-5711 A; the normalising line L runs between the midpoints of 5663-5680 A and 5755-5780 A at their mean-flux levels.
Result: 0.020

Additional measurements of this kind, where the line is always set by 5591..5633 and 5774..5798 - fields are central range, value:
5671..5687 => 0.00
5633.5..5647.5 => 0.04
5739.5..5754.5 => 0.01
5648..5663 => 0.03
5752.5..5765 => 0.05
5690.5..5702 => 0.02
